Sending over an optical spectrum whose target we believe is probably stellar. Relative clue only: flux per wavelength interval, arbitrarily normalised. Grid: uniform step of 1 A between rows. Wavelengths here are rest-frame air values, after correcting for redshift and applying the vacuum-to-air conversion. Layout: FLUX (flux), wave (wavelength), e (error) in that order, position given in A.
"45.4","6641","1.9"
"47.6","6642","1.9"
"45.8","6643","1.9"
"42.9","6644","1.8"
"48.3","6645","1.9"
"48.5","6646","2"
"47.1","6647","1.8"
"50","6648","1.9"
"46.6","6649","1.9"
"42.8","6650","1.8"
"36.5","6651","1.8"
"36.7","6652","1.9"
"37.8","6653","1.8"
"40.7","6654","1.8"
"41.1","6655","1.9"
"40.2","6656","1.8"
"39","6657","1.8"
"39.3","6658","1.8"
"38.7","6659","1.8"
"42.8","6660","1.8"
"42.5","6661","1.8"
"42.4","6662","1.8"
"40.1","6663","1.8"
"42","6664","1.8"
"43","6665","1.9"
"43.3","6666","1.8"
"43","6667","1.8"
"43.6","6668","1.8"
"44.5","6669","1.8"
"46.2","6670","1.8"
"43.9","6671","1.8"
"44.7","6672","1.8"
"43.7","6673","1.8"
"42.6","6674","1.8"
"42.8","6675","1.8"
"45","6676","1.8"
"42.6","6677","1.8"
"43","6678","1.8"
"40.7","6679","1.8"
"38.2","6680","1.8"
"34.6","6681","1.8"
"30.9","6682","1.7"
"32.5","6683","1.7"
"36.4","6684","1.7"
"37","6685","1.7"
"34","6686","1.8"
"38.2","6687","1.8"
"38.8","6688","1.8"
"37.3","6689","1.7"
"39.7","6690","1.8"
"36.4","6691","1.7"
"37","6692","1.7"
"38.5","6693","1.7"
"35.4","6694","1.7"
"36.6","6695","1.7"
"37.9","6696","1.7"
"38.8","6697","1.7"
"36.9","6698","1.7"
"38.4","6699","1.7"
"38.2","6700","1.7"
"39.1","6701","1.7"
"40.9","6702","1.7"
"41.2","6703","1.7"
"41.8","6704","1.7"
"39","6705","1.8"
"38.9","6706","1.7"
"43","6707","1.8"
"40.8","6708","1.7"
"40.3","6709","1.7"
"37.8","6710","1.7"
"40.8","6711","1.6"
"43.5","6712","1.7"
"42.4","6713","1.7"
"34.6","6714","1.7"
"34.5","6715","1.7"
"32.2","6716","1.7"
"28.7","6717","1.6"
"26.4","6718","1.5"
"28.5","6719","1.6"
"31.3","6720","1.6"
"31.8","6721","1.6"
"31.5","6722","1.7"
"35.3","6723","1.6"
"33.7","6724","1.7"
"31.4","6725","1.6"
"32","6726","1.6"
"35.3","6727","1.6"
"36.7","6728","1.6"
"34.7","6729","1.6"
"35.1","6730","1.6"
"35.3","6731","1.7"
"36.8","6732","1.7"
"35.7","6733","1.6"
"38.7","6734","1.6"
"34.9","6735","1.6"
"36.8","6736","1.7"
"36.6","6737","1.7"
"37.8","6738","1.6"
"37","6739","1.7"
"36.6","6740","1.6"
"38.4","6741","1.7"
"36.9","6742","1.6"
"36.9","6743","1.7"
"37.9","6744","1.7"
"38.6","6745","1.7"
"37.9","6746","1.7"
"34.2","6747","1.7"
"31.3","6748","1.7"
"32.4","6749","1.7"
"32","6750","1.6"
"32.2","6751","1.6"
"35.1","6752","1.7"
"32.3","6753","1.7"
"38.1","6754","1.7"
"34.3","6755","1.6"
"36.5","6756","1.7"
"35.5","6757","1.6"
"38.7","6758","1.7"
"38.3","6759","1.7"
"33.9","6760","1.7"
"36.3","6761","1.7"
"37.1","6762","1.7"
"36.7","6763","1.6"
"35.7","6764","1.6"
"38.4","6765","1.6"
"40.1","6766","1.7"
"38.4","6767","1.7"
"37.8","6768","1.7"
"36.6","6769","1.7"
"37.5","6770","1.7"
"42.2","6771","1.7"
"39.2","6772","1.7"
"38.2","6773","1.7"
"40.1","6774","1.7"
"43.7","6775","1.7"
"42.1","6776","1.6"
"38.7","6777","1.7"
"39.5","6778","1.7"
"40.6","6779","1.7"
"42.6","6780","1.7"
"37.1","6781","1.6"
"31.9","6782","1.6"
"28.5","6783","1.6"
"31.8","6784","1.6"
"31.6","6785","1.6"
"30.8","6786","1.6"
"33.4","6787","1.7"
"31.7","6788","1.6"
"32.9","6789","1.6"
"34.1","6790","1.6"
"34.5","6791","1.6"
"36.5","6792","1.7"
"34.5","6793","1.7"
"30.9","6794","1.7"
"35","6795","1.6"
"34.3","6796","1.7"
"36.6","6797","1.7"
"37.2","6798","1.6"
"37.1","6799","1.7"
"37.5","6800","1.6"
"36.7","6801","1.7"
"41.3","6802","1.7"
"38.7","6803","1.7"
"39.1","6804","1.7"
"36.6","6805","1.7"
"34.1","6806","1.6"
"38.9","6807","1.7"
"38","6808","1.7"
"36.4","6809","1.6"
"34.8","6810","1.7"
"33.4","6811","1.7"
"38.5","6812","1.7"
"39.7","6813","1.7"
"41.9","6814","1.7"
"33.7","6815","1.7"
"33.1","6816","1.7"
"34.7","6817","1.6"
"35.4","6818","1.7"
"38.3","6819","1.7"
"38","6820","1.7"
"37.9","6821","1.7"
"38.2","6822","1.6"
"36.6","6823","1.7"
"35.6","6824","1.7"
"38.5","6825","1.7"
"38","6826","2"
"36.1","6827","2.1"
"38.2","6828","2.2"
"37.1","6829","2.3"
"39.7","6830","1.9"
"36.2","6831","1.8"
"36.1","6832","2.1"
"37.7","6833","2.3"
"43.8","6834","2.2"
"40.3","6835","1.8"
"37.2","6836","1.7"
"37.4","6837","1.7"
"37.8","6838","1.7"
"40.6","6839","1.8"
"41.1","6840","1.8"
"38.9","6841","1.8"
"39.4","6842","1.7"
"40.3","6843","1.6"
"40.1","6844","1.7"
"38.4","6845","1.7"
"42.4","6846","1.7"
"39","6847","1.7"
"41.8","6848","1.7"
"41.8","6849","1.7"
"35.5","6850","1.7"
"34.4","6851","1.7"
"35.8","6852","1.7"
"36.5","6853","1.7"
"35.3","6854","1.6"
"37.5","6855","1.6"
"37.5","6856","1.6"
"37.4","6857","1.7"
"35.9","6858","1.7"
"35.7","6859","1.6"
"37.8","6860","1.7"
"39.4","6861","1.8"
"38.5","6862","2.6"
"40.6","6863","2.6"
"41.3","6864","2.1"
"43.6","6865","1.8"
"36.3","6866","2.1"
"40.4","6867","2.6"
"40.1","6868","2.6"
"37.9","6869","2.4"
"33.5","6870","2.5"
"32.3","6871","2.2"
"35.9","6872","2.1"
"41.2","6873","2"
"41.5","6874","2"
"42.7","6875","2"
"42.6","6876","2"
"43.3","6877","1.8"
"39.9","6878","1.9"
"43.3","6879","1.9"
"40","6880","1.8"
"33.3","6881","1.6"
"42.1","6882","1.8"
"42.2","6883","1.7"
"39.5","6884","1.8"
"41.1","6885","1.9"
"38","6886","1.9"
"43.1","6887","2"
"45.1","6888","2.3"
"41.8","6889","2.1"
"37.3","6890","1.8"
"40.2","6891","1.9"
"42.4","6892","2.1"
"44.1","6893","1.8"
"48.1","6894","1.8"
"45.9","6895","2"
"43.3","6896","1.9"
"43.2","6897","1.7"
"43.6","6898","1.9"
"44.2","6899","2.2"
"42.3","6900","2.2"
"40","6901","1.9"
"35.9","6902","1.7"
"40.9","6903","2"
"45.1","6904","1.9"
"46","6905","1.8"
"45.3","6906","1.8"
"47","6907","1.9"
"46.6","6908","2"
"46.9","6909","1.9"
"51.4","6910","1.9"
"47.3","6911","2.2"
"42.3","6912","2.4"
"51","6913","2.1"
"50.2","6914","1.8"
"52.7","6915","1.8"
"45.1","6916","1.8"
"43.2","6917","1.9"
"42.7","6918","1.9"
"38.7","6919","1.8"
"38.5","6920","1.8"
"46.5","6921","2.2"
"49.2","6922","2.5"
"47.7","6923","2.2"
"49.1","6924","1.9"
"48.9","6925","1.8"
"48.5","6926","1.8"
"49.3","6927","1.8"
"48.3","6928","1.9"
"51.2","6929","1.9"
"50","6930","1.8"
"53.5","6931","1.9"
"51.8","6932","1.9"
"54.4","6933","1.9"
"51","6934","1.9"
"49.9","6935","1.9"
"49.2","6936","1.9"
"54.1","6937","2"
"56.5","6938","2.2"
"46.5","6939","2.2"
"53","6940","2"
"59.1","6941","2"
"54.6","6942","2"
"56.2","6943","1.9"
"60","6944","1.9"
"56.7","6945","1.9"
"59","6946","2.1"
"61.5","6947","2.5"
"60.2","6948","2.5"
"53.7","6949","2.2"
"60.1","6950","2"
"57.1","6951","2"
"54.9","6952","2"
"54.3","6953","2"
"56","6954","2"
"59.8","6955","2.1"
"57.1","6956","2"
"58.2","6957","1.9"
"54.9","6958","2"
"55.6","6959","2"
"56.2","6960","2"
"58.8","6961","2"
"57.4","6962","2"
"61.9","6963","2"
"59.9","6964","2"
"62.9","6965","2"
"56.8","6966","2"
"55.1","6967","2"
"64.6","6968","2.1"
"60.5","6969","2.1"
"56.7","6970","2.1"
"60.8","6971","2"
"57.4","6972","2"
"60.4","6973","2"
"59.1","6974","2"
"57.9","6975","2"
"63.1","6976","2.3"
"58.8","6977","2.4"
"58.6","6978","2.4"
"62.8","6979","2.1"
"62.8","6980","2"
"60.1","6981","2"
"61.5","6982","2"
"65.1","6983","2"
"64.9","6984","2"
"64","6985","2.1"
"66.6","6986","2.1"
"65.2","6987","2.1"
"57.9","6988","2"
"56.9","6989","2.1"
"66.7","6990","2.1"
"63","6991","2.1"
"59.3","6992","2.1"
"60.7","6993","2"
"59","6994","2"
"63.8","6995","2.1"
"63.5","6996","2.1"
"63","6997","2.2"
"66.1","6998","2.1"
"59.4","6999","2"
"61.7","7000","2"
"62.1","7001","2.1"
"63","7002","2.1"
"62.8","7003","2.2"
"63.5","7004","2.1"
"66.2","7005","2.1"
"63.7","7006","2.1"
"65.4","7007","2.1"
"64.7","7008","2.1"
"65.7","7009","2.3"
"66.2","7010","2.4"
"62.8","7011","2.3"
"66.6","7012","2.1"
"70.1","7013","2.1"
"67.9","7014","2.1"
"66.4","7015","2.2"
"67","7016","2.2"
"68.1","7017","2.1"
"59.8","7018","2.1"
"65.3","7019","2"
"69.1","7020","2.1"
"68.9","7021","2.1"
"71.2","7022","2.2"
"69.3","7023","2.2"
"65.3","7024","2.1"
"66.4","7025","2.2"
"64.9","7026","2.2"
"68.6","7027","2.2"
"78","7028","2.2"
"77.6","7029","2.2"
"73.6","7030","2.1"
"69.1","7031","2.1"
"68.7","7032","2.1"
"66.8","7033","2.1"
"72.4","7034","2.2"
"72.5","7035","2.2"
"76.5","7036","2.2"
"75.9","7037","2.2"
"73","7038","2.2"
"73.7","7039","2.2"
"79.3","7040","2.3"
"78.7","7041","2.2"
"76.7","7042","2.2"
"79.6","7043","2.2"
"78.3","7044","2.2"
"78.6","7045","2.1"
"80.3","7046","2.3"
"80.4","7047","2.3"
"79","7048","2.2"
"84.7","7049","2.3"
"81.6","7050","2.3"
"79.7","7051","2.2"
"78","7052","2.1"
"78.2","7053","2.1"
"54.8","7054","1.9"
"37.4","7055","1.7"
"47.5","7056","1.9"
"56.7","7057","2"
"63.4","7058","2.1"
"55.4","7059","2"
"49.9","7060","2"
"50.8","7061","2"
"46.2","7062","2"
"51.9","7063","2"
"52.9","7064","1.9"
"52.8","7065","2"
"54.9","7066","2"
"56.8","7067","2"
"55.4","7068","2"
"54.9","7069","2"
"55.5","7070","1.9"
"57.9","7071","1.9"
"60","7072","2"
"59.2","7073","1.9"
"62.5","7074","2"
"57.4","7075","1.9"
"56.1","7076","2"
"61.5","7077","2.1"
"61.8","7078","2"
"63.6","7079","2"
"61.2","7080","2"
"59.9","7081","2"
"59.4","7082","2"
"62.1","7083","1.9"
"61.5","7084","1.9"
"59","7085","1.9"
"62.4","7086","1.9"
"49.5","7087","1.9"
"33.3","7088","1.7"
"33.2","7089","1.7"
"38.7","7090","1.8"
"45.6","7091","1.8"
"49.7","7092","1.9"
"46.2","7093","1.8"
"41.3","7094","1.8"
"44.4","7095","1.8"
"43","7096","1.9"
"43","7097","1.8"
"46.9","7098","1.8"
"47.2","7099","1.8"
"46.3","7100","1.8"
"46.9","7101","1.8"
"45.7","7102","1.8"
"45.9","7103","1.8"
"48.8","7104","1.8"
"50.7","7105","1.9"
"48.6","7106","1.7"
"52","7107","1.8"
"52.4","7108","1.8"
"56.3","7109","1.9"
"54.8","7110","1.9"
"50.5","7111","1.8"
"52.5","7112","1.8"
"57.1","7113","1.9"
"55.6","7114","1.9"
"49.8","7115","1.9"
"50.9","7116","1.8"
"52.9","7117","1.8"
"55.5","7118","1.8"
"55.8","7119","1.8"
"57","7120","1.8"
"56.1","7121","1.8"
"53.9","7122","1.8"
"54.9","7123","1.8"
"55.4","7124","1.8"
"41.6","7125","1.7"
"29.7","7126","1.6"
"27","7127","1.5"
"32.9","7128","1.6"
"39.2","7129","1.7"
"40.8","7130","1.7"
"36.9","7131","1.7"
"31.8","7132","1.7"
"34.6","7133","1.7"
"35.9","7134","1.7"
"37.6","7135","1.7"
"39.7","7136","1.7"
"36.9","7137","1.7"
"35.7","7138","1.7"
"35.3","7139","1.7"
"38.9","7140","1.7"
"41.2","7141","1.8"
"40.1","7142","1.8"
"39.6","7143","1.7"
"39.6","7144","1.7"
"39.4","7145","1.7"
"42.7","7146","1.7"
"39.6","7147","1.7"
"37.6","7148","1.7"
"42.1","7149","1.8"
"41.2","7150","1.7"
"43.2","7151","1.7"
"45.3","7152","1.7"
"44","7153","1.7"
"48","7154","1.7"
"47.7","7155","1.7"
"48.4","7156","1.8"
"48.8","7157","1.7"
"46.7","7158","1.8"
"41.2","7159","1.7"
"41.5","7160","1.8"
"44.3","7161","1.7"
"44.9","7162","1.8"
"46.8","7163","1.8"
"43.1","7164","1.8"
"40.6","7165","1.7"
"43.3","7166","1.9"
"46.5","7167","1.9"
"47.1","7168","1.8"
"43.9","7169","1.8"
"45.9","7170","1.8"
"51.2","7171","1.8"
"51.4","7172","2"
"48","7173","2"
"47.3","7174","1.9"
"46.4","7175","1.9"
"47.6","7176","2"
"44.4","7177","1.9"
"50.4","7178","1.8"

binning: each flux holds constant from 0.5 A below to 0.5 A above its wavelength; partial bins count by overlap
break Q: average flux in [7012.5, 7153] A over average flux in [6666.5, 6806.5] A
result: 1.5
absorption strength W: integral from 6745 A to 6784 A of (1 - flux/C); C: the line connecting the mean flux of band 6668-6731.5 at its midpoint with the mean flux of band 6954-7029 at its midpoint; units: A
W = 5.8 A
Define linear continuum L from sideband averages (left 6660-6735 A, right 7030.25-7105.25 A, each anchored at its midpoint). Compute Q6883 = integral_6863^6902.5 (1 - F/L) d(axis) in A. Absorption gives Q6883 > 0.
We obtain 6.5 A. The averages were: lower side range 38.1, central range 40.8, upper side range 59.7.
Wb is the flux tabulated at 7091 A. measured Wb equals 45.6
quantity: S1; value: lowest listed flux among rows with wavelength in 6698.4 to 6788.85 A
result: 26.4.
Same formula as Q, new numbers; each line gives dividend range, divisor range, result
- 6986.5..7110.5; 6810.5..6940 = 1.47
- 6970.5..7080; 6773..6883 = 1.72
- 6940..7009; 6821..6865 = 1.57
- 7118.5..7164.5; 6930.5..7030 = 0.69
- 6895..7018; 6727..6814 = 1.54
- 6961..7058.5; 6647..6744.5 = 1.72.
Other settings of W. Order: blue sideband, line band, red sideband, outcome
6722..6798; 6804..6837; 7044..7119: 2.00 A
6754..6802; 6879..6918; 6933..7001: 5.56 A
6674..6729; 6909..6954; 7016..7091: 2.79 A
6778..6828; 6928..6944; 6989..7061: 0.65 A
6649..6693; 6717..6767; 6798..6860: 5.00 A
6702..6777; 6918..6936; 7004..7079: 2.12 A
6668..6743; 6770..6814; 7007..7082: 8.01 A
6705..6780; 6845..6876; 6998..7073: 6.46 A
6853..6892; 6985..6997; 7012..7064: -0.36 A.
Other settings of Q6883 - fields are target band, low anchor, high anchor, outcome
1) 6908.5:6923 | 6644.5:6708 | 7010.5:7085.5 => 2.7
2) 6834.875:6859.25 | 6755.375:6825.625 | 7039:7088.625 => 2.1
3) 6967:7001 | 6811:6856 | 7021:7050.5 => 1.9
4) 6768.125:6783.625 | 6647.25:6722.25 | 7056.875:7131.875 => 1.2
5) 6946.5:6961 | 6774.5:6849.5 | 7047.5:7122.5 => -3.4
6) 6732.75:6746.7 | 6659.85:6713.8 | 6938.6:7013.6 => 2.1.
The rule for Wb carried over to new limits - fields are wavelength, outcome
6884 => 39.5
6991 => 63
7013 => 70.1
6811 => 33.4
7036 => 76.5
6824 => 35.6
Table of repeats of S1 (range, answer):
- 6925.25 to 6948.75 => 46.5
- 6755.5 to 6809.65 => 28.5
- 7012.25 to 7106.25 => 33.2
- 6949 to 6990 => 53.7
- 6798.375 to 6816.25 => 33.1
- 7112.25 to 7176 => 27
